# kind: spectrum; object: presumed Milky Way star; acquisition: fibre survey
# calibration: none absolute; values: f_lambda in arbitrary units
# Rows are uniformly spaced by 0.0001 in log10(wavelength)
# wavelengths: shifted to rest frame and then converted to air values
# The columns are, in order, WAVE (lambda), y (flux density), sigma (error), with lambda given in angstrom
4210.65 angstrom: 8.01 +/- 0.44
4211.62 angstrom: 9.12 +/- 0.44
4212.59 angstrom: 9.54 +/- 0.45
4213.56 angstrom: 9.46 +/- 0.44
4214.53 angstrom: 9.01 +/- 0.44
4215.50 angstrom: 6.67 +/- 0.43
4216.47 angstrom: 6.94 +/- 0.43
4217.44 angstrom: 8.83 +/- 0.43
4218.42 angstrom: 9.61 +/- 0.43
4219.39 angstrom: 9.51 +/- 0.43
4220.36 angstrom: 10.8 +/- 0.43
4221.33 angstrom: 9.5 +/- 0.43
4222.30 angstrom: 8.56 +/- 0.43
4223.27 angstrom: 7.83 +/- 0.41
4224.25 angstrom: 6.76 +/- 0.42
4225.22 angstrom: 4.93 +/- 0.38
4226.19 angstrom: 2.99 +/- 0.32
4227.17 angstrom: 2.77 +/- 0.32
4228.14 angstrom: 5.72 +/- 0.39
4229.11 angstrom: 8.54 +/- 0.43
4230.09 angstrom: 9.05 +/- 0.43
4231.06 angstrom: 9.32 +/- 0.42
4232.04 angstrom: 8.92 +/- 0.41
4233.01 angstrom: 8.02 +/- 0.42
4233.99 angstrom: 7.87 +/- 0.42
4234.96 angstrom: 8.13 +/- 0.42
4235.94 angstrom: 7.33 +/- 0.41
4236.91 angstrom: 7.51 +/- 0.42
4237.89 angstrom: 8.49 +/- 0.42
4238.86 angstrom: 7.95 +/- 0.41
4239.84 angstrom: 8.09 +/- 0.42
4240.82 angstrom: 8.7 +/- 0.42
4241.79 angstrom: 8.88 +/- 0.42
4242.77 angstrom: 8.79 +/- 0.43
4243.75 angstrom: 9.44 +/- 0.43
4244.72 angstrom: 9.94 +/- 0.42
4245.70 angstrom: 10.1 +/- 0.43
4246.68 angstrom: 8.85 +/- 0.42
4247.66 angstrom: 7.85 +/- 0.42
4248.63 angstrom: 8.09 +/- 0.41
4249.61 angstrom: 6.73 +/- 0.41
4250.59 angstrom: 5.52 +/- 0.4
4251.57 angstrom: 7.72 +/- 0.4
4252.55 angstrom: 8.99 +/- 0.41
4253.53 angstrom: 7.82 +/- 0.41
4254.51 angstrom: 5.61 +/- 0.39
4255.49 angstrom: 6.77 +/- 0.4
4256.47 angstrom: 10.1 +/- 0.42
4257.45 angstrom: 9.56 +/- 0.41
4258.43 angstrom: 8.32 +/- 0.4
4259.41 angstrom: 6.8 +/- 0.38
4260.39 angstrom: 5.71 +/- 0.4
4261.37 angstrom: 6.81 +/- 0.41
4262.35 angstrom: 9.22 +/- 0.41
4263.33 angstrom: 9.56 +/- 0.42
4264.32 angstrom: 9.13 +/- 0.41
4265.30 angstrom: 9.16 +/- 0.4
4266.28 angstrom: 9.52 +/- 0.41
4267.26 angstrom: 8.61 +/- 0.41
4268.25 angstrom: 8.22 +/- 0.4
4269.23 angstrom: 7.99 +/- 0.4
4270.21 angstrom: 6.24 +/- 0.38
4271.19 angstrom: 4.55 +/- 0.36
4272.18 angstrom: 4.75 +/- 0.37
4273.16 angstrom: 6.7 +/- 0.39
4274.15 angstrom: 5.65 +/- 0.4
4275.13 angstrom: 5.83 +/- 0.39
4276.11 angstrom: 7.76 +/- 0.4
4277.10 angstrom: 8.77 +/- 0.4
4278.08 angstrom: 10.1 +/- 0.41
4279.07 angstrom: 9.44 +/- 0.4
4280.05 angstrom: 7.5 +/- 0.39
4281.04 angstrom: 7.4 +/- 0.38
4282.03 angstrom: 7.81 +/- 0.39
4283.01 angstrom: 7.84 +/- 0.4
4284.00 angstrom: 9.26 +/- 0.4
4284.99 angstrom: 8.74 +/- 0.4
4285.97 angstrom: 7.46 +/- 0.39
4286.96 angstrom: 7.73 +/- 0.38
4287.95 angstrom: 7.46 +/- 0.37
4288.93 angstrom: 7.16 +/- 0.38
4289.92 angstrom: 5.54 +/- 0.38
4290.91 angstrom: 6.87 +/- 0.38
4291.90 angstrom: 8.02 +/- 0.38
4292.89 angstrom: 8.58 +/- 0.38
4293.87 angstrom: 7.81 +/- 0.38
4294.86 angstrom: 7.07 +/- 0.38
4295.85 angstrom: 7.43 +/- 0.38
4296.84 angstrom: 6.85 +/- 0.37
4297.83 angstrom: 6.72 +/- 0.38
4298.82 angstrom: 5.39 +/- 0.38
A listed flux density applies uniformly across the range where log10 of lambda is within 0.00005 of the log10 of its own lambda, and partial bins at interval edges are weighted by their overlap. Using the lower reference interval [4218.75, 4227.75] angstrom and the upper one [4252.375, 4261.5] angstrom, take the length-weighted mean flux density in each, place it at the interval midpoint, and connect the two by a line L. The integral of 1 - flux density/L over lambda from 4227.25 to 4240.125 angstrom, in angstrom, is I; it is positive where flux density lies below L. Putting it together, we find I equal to -1.1 angstrom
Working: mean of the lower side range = 7.1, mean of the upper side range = 7.64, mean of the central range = 7.91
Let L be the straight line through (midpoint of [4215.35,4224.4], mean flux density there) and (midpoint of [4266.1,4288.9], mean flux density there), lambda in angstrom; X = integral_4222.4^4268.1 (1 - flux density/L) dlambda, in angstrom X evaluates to 1.4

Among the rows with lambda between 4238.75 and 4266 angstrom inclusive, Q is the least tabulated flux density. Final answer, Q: 5.52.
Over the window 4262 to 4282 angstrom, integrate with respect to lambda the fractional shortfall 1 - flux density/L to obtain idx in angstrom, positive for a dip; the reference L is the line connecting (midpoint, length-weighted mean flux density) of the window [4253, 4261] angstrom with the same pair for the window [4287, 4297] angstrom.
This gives -0.9 angstrom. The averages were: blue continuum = 7.58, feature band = 7.79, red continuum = 7.32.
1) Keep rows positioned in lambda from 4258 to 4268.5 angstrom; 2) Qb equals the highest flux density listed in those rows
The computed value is 9.56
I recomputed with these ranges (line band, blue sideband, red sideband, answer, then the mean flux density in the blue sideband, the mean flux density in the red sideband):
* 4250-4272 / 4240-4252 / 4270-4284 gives 0.2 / 8.38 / 7.26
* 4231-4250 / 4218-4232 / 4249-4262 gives -2.3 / 7.6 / 7.44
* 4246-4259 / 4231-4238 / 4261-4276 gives -0.2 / 8.11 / 7.48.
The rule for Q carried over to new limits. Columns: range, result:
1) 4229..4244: 7.33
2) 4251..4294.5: 4.55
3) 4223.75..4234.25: 2.77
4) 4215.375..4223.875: 6.67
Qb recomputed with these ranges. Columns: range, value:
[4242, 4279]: 10.1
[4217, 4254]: 10.8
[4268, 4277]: 8.22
